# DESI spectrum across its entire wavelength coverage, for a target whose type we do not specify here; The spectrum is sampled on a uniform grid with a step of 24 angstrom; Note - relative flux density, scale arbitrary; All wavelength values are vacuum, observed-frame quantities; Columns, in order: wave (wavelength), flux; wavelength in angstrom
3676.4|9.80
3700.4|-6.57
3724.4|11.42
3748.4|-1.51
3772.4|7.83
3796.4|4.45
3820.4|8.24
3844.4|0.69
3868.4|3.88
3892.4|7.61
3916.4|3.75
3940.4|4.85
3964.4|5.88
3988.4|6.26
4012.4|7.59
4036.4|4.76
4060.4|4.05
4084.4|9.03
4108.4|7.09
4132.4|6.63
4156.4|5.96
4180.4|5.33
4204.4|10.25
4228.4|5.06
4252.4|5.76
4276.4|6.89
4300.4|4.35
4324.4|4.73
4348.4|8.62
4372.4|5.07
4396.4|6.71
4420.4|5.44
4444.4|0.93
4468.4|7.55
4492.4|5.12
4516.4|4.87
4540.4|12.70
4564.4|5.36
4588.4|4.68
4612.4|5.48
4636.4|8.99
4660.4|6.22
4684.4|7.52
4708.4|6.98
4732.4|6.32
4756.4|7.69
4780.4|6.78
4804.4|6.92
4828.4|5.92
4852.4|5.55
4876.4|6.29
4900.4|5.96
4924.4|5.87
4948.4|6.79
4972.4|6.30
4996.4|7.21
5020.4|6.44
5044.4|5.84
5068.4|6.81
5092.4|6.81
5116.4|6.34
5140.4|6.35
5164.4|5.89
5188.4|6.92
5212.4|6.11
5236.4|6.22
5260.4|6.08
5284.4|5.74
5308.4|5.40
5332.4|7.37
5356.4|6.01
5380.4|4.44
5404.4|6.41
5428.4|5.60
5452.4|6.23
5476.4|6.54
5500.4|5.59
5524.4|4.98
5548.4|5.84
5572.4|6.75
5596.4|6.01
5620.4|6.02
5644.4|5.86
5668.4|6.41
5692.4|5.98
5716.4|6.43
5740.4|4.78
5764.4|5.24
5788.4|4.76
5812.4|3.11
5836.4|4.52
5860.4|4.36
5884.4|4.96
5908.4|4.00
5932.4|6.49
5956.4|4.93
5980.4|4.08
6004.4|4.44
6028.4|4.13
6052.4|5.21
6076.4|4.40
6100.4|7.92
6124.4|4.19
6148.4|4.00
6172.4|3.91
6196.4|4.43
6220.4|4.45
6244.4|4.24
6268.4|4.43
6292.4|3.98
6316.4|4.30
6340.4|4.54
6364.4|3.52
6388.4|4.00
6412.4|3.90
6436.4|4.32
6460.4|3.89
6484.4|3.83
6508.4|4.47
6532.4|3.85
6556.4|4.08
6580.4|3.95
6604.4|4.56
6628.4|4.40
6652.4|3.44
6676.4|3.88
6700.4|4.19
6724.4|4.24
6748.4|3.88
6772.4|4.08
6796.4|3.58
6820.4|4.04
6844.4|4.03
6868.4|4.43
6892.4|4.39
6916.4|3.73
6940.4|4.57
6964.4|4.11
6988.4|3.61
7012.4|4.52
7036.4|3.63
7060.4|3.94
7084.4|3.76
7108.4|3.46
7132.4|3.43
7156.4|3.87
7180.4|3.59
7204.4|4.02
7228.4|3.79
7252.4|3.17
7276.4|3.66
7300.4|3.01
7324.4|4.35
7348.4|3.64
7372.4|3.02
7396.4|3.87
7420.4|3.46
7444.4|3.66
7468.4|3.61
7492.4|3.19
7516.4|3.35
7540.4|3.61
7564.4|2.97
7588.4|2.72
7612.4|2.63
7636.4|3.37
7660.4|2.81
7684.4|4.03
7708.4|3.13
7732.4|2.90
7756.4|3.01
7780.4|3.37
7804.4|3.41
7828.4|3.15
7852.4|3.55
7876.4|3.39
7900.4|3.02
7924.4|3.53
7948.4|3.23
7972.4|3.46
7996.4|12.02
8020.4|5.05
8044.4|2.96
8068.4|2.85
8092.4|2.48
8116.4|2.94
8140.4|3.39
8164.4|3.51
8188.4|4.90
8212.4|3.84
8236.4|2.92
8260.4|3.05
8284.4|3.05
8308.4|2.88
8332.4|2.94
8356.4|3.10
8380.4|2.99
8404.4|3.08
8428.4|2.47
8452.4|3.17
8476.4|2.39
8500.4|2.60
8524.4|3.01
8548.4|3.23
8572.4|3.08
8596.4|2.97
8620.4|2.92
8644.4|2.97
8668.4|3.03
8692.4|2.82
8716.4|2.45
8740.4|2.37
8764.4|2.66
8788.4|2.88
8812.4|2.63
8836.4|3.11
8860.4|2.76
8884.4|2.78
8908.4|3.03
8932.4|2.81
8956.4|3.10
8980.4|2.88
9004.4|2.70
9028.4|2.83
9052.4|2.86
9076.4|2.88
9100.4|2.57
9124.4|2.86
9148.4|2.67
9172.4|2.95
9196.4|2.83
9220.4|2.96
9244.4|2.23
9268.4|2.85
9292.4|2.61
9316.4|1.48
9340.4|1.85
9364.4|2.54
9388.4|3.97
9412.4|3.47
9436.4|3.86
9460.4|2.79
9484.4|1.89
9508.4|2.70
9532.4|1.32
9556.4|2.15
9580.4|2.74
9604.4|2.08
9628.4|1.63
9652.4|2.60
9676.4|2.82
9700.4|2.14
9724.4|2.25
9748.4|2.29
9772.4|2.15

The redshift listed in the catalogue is 0.218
